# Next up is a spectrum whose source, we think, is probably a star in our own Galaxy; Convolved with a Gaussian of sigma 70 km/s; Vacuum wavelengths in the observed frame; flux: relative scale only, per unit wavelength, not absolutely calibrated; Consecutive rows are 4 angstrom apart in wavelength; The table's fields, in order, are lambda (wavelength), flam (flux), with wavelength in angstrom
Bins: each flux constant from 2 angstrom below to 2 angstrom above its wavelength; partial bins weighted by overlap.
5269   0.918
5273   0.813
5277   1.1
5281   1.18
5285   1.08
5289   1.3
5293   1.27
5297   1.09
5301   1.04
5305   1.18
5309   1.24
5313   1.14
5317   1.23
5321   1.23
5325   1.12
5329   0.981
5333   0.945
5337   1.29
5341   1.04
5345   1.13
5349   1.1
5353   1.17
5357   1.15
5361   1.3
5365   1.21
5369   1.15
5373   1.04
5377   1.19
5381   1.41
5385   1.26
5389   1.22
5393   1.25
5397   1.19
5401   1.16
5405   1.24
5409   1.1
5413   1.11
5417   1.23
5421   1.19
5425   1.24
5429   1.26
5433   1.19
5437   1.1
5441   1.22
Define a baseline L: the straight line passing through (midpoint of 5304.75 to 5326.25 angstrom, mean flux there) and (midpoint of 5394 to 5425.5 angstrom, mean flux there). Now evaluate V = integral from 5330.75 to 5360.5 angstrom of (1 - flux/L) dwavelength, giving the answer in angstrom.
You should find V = 1.6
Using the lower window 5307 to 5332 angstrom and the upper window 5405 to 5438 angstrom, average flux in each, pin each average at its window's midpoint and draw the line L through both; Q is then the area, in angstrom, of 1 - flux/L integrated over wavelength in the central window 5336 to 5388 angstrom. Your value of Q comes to -1.0 angstrom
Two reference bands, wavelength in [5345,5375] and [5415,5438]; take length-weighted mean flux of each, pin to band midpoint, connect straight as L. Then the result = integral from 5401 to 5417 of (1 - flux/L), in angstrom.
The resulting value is 0.4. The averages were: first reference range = 1.16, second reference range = 1.21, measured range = 1.16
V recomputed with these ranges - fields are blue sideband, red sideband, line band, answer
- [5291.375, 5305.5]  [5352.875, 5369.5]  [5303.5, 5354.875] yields 1.4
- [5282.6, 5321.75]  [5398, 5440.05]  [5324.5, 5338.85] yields 1.2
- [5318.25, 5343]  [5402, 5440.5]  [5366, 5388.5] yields -1.3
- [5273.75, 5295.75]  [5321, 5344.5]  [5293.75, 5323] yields -1.1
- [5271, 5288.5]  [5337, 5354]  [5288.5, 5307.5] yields -1.5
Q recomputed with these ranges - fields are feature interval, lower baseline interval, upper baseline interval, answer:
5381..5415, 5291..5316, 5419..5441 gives -0.4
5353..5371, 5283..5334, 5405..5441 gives -0.6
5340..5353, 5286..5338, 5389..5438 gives 0.7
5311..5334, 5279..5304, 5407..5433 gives 1.0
